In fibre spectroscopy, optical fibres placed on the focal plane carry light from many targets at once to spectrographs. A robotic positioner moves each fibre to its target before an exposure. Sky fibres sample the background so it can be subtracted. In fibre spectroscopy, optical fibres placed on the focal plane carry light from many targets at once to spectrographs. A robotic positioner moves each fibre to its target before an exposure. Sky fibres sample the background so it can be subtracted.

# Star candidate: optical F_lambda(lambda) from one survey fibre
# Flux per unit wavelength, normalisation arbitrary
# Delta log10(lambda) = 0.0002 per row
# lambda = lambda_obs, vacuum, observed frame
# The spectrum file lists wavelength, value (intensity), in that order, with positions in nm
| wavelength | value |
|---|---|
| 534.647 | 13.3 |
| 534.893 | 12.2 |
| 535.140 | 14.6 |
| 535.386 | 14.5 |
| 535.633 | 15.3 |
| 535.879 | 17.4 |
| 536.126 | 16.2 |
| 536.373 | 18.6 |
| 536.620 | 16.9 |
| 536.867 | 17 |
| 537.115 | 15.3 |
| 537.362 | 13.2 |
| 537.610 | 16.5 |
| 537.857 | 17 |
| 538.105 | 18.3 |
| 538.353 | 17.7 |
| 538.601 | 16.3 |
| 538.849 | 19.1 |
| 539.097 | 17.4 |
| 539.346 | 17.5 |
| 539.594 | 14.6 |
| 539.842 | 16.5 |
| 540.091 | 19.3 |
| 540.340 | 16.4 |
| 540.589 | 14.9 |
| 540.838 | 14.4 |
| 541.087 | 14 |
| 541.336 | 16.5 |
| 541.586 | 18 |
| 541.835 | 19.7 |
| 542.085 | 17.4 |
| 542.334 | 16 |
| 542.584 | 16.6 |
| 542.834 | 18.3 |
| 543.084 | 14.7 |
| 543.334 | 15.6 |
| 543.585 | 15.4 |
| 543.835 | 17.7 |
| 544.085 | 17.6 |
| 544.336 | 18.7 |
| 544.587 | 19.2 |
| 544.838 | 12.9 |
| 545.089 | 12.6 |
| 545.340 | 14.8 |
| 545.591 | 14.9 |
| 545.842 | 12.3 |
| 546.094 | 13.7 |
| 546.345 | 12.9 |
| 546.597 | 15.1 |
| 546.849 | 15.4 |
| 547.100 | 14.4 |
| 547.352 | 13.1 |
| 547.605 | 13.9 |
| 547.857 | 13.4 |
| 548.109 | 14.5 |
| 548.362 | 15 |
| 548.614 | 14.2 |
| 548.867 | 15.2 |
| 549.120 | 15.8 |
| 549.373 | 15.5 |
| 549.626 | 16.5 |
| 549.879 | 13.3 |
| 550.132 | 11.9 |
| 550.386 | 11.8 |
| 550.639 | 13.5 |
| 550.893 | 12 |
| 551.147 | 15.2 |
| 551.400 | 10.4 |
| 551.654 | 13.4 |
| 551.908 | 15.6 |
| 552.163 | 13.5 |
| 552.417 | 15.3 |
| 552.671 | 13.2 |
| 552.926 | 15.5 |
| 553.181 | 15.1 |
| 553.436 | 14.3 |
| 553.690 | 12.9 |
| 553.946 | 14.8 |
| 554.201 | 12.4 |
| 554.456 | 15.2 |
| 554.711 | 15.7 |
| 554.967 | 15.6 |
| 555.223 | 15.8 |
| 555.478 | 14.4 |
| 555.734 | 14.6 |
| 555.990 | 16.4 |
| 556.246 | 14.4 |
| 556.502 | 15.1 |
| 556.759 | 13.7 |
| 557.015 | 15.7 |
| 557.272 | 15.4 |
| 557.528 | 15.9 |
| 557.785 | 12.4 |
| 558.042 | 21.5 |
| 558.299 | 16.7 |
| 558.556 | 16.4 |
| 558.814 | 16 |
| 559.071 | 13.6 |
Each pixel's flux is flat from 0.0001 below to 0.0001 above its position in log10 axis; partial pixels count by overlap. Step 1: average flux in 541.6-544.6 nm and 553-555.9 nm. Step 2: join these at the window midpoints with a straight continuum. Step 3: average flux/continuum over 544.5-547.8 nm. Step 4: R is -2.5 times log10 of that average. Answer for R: 0.17 mag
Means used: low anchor 17.2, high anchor 14.7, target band 14.2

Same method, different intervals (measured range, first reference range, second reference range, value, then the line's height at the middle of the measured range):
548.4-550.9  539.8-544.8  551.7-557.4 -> 0.11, 15.6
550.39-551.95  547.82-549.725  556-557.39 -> 0.15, 15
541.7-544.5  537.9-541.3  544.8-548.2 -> -0.13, 15.2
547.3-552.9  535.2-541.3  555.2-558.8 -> 0.14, 15.9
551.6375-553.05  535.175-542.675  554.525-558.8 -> 0.10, 15.9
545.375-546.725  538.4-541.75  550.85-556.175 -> 0.13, 15.6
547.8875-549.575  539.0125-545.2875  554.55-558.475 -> 0.07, 16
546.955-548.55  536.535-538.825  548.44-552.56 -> 0.03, 14.5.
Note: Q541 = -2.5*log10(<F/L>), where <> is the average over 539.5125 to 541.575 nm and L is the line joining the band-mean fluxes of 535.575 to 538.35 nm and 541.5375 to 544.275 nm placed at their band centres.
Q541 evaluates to 0.06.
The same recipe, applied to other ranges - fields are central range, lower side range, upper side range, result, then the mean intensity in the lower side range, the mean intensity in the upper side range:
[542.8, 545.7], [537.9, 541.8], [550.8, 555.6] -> 0.000 mag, 16.8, 14.2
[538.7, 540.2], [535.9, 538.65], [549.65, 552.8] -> -0.078 mag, 16.7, 13.4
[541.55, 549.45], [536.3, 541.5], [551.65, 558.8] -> 0.037 mag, 16.5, 15.1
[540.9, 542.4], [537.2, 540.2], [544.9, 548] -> -0.075 mag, 16.9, 13.9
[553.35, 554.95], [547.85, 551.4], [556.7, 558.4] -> 0.061 mag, 14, 16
